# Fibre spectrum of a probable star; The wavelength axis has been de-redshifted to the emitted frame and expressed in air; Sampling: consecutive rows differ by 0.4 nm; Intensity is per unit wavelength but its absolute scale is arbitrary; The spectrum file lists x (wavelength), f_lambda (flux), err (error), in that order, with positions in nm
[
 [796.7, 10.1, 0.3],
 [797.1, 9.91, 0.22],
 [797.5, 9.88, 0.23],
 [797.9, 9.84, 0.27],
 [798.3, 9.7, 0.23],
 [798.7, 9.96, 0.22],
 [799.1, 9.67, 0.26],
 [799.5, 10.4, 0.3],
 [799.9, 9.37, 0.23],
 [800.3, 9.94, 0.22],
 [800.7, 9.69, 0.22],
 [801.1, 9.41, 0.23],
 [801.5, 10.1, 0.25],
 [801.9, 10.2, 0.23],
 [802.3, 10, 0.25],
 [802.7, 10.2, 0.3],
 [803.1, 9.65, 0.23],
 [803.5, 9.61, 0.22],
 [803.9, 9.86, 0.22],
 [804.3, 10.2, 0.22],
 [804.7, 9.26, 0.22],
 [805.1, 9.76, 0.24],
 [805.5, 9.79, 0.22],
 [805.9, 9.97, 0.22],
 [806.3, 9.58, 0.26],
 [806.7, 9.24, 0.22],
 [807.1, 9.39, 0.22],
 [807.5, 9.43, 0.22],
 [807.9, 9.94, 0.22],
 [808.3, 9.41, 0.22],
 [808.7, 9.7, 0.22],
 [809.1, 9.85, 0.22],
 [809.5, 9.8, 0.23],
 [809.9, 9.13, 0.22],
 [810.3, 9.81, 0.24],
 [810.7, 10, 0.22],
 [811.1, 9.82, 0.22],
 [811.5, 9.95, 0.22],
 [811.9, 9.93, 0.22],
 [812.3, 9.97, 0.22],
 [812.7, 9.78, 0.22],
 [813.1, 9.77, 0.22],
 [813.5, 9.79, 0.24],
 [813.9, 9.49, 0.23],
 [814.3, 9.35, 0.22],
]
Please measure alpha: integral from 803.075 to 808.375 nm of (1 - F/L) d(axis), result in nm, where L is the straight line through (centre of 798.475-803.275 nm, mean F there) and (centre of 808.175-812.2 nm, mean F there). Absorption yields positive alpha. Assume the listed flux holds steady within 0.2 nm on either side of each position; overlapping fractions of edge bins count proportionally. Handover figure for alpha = 0.09 nm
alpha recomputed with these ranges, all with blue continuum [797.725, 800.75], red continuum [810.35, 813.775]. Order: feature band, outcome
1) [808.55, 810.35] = 0.04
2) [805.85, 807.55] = 0.06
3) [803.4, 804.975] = 0.02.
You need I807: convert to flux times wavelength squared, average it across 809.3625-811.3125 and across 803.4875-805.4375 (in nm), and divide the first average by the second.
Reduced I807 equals 1.0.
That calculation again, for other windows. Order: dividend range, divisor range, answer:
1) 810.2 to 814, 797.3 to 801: 1.04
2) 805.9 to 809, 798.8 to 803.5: 0.98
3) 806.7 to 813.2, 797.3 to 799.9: 1.01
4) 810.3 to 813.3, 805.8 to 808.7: 1.05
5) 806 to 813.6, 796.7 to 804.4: 1.01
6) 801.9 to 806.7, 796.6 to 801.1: 1.01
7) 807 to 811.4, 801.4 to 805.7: 0.99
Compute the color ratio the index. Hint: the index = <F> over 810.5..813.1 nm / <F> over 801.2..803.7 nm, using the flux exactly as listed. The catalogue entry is 1.00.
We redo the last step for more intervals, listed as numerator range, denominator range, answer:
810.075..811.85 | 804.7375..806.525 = 1.02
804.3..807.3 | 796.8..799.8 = 0.97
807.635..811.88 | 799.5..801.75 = 1.00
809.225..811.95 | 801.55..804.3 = 0.98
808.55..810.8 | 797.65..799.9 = 0.98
